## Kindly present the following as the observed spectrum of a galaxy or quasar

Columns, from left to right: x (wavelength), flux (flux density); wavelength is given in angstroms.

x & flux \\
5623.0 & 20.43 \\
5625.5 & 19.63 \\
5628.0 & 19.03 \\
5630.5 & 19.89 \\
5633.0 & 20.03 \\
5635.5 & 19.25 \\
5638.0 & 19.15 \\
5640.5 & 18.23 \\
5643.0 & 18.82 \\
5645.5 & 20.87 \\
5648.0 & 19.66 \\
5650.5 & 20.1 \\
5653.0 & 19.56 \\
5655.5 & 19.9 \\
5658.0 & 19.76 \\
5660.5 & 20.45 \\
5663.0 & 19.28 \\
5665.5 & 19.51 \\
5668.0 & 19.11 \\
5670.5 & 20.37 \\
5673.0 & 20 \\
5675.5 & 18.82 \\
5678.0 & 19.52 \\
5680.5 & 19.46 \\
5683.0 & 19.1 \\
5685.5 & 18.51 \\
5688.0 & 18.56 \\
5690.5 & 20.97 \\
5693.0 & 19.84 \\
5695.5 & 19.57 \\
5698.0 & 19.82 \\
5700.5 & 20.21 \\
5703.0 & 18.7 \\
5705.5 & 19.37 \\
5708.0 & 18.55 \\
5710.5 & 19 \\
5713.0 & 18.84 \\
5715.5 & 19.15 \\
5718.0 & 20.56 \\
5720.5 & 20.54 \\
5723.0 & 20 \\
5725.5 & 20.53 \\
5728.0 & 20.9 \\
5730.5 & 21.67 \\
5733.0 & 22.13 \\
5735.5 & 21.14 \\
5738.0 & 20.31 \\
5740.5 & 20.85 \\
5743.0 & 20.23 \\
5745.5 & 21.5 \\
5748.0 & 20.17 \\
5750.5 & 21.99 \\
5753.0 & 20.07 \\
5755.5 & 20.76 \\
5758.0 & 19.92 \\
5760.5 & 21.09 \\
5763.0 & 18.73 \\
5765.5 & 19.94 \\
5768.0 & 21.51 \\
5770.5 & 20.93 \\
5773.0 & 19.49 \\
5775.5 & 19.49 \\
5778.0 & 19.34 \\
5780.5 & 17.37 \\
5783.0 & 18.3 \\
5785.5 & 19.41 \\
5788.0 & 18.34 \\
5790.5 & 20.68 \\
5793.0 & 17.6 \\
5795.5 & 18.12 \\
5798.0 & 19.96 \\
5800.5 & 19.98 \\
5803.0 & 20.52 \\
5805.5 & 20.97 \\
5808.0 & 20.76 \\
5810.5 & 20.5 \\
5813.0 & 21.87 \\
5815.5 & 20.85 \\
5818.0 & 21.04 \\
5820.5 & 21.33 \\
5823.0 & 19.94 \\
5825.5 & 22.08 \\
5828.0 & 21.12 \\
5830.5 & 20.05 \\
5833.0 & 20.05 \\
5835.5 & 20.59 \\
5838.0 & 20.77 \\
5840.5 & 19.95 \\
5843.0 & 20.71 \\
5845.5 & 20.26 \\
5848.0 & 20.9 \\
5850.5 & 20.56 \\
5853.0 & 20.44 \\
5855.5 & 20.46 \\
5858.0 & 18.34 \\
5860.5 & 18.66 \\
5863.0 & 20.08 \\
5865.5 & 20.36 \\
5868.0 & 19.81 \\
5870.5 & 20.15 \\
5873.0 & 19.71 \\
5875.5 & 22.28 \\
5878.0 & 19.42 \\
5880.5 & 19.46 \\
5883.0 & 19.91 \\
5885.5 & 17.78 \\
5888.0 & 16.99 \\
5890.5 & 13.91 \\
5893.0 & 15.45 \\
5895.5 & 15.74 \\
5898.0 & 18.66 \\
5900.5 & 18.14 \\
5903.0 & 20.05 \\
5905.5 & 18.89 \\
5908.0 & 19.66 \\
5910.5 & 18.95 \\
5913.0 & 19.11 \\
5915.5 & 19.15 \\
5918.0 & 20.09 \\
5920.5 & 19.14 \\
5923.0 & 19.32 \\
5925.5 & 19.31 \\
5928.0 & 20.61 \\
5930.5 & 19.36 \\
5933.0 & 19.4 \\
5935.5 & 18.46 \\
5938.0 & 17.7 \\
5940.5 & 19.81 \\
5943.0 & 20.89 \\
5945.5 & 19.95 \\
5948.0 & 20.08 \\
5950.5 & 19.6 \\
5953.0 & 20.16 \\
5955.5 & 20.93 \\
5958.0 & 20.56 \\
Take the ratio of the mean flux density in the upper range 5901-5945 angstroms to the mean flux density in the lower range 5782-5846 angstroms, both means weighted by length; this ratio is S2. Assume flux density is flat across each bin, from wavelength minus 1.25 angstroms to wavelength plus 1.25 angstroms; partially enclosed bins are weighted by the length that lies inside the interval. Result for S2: 0.96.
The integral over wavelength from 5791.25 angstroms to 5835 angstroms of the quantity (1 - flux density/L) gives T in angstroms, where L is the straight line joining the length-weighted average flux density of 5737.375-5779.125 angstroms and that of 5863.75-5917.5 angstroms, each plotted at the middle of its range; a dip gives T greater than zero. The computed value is -1.5 angstroms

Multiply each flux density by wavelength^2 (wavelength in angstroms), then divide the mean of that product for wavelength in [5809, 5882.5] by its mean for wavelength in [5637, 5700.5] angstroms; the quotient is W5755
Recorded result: 1.1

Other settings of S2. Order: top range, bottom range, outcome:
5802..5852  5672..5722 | 1.07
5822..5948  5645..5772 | 0.97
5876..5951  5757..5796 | 0.97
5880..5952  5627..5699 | 0.96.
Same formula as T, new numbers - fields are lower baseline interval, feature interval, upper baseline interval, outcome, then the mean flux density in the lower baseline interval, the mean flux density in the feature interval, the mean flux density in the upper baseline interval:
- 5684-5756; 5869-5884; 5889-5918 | -1.5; 20.1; 20.2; 18.1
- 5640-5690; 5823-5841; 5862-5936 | -1.4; 19.5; 20.6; 19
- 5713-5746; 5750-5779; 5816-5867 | 0.5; 20.6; 20.2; 20.4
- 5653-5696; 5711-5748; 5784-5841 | -1.3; 19.6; 20.5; 20.3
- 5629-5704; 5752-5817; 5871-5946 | -2.1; 19.6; 19.9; 18.9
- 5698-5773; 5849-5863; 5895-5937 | -0.2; 20.3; 19.7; 19.1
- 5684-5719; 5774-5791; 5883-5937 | 0.1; 19.4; 18.9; 18.5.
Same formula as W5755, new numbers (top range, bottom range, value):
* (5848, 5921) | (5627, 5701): 1.05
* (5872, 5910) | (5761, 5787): 0.98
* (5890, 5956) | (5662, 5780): 1.02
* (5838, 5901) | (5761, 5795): 1.02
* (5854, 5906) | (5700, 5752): 0.98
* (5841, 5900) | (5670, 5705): 1.04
